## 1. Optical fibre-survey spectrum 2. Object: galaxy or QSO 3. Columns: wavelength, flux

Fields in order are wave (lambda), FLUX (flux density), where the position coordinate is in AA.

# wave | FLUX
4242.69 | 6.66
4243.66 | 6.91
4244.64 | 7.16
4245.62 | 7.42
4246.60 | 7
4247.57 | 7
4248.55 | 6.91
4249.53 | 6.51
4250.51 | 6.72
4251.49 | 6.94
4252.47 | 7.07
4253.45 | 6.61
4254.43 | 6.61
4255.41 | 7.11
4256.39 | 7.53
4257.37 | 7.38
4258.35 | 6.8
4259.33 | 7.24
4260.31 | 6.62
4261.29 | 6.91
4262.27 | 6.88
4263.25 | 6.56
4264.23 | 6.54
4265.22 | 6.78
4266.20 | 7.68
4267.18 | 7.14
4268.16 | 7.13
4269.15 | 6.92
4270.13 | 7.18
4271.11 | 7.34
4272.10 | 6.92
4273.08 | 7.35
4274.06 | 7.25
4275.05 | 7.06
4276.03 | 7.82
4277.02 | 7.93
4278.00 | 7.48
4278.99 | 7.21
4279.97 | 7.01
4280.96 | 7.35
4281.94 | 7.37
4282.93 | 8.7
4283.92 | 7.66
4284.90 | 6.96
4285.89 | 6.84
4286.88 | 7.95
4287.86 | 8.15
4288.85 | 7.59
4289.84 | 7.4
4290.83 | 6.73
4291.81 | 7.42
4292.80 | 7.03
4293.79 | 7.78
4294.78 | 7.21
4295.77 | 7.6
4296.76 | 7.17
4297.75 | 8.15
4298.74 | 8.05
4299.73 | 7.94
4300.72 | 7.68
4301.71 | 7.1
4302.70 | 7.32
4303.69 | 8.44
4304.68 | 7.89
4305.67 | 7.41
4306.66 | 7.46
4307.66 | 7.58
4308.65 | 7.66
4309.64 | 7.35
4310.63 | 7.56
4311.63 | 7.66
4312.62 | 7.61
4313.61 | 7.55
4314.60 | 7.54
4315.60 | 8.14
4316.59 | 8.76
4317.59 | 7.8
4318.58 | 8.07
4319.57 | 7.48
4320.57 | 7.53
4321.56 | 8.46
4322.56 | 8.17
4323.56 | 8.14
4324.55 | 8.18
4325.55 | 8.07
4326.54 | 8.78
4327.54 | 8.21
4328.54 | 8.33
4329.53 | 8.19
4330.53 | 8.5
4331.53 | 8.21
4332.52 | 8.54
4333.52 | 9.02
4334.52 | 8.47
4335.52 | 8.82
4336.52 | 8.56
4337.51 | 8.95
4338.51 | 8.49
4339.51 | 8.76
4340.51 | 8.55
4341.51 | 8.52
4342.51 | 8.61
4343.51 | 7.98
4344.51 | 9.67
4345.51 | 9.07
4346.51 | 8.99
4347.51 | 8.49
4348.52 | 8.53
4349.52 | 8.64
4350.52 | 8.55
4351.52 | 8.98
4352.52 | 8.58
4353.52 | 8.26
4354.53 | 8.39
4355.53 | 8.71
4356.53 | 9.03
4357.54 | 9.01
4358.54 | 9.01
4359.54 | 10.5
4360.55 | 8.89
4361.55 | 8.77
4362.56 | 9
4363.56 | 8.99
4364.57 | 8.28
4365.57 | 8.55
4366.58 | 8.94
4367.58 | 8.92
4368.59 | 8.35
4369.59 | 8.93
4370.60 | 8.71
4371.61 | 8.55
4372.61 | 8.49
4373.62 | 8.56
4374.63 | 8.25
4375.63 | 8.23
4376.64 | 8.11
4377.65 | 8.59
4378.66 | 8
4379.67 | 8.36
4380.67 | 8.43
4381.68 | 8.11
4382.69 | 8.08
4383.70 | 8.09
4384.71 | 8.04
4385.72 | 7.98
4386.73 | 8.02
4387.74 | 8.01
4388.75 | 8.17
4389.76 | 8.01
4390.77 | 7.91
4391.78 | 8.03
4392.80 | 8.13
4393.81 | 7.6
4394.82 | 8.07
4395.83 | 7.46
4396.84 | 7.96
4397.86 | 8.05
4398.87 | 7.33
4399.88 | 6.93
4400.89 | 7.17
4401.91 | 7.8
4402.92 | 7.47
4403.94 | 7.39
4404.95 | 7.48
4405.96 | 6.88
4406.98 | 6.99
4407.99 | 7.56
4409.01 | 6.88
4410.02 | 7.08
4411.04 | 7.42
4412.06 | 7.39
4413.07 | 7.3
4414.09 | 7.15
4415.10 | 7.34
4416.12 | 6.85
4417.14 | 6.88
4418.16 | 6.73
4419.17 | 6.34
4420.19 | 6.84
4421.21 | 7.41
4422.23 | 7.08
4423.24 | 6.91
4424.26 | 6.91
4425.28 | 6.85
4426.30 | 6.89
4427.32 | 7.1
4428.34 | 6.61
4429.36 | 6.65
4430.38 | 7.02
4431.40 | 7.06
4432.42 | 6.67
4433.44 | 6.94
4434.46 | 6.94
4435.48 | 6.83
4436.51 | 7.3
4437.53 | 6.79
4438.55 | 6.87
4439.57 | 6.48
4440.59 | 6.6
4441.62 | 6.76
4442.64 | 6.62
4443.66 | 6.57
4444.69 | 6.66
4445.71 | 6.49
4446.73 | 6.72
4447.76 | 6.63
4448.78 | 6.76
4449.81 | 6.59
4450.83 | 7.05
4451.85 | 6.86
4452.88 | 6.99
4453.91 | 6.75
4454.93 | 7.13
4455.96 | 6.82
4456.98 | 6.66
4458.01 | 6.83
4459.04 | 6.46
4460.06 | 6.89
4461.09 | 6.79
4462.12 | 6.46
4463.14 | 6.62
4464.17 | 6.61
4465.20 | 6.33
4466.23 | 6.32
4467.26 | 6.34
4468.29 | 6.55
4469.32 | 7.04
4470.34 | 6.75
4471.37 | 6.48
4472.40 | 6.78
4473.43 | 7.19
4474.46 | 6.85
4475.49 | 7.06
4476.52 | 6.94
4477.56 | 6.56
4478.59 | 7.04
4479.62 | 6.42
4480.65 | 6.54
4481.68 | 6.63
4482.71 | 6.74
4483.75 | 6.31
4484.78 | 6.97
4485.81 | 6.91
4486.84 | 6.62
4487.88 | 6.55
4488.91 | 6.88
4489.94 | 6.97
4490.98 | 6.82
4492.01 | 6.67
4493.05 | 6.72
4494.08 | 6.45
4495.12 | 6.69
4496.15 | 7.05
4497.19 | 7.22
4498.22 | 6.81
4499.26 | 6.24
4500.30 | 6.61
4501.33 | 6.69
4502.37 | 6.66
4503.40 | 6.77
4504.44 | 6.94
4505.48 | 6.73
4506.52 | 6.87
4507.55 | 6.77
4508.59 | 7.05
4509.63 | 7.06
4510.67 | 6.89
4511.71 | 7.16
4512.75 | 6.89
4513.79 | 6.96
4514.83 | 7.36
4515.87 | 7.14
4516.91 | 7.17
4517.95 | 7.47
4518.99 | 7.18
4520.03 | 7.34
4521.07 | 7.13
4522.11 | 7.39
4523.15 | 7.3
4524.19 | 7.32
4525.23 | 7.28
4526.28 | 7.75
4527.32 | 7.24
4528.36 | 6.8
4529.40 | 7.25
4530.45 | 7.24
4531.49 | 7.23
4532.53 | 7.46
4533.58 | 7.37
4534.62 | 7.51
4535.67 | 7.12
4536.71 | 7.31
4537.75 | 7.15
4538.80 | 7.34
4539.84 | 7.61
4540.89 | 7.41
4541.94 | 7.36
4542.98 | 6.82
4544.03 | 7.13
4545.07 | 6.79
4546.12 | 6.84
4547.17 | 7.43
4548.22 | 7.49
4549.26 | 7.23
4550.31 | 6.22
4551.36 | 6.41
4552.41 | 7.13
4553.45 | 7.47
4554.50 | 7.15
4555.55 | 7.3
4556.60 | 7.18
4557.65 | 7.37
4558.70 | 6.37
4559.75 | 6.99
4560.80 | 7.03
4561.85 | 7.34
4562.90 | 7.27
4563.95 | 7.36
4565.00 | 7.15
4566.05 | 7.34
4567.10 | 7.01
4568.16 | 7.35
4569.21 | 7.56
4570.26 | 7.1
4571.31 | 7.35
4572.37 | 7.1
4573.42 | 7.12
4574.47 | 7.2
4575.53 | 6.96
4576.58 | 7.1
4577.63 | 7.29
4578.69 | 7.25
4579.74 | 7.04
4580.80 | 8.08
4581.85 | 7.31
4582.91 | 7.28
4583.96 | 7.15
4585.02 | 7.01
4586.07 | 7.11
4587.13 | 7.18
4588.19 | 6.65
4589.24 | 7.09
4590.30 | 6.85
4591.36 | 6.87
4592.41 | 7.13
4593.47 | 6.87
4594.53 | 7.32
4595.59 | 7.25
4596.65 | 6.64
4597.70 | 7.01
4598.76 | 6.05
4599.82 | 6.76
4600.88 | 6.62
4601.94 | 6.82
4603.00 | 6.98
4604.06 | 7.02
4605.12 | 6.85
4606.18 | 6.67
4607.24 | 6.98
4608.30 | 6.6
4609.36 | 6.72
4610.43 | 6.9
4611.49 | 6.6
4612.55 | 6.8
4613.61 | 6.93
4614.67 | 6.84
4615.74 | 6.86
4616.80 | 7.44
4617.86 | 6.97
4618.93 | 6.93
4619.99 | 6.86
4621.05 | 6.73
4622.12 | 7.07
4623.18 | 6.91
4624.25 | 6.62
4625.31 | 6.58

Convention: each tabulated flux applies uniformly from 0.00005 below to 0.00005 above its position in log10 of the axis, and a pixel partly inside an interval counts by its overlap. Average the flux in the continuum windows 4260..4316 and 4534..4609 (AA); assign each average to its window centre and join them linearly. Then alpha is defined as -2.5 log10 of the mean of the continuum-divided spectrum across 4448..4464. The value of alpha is 0.070 mag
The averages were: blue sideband 7.42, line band 6.77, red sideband 7.09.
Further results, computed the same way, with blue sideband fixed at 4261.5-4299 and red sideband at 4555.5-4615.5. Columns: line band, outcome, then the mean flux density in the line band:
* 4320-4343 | -0.16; 8.43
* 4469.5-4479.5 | 0.05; 6.84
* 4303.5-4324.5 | -0.07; 7.82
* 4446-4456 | 0.05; 6.82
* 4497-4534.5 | 0.00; 7.08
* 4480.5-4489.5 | 0.07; 6.7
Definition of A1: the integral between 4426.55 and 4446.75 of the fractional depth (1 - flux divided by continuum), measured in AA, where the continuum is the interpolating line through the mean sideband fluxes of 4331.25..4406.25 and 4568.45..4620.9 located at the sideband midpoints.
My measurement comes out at 3.0 AA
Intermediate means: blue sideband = 8.38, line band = 6.79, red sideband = 7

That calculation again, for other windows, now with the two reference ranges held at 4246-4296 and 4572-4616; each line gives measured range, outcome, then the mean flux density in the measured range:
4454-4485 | 1.56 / 6.7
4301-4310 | -0.52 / 7.59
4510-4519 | -0.13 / 7.13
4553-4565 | -0.29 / 7.16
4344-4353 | -2.13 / 8.83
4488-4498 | 0.32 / 6.82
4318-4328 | -1.33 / 8.11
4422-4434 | 0.34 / 6.89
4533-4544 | -0.44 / 7.29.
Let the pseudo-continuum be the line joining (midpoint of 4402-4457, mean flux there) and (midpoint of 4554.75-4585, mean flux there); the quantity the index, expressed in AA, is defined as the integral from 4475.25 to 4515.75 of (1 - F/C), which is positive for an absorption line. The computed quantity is 1.49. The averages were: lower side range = 6.93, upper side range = 7.21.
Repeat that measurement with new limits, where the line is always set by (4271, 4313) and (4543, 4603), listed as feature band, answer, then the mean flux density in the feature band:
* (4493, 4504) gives 0.72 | 6.72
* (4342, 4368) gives -4.92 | 8.82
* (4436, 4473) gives 2.84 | 6.71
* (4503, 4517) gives 0.38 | 6.97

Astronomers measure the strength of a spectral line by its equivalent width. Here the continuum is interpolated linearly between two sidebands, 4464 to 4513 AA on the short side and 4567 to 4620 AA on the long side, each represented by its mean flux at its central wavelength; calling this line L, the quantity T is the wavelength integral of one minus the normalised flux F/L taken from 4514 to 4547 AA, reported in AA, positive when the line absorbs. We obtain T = -1.9 AA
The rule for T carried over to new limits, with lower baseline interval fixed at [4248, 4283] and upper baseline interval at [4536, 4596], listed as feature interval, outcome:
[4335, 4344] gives -1.9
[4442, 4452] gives 0.6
